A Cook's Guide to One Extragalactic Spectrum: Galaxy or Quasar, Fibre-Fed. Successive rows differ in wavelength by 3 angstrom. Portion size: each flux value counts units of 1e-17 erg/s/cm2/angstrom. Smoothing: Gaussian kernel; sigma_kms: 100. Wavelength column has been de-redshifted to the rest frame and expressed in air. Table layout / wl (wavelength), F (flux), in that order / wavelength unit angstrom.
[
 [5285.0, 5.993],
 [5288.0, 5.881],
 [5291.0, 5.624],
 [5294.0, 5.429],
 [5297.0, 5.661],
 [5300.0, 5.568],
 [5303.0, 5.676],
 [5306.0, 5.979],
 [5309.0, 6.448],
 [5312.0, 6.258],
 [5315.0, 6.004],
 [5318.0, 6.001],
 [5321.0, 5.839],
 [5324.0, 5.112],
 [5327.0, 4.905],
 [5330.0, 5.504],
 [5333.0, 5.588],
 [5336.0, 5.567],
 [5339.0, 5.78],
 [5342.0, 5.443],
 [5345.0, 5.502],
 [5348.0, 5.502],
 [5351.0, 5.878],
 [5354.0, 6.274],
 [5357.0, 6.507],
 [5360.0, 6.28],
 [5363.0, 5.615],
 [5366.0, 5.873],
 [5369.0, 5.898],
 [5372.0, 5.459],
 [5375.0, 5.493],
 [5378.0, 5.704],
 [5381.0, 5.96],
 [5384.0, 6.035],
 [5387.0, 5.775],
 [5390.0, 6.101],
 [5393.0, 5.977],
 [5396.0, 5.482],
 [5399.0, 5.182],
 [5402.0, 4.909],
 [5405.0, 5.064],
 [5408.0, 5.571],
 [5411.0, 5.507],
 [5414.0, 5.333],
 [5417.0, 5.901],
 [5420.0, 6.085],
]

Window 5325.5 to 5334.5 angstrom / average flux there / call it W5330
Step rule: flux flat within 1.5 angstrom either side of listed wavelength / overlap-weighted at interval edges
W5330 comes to 5.33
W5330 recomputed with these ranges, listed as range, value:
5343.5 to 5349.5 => 5.5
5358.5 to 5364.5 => 5.95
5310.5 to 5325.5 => 5.84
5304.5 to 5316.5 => 6.17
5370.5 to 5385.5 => 5.73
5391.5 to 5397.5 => 5.73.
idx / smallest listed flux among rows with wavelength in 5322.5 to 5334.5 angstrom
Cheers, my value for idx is 4.905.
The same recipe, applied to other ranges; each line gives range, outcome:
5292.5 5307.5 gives 5.429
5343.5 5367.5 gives 5.502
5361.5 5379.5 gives 5.459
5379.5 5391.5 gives 5.775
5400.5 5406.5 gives 4.909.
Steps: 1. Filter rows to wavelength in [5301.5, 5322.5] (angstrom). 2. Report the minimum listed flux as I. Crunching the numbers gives 5.676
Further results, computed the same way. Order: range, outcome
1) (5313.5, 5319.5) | 6.001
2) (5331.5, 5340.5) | 5.567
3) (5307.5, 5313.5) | 6.258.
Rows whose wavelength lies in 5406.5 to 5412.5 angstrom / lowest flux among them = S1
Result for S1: 5.507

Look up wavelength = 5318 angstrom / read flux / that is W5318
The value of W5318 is 6.001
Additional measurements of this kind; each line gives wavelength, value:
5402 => 4.909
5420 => 6.085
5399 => 5.182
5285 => 5.993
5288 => 5.881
